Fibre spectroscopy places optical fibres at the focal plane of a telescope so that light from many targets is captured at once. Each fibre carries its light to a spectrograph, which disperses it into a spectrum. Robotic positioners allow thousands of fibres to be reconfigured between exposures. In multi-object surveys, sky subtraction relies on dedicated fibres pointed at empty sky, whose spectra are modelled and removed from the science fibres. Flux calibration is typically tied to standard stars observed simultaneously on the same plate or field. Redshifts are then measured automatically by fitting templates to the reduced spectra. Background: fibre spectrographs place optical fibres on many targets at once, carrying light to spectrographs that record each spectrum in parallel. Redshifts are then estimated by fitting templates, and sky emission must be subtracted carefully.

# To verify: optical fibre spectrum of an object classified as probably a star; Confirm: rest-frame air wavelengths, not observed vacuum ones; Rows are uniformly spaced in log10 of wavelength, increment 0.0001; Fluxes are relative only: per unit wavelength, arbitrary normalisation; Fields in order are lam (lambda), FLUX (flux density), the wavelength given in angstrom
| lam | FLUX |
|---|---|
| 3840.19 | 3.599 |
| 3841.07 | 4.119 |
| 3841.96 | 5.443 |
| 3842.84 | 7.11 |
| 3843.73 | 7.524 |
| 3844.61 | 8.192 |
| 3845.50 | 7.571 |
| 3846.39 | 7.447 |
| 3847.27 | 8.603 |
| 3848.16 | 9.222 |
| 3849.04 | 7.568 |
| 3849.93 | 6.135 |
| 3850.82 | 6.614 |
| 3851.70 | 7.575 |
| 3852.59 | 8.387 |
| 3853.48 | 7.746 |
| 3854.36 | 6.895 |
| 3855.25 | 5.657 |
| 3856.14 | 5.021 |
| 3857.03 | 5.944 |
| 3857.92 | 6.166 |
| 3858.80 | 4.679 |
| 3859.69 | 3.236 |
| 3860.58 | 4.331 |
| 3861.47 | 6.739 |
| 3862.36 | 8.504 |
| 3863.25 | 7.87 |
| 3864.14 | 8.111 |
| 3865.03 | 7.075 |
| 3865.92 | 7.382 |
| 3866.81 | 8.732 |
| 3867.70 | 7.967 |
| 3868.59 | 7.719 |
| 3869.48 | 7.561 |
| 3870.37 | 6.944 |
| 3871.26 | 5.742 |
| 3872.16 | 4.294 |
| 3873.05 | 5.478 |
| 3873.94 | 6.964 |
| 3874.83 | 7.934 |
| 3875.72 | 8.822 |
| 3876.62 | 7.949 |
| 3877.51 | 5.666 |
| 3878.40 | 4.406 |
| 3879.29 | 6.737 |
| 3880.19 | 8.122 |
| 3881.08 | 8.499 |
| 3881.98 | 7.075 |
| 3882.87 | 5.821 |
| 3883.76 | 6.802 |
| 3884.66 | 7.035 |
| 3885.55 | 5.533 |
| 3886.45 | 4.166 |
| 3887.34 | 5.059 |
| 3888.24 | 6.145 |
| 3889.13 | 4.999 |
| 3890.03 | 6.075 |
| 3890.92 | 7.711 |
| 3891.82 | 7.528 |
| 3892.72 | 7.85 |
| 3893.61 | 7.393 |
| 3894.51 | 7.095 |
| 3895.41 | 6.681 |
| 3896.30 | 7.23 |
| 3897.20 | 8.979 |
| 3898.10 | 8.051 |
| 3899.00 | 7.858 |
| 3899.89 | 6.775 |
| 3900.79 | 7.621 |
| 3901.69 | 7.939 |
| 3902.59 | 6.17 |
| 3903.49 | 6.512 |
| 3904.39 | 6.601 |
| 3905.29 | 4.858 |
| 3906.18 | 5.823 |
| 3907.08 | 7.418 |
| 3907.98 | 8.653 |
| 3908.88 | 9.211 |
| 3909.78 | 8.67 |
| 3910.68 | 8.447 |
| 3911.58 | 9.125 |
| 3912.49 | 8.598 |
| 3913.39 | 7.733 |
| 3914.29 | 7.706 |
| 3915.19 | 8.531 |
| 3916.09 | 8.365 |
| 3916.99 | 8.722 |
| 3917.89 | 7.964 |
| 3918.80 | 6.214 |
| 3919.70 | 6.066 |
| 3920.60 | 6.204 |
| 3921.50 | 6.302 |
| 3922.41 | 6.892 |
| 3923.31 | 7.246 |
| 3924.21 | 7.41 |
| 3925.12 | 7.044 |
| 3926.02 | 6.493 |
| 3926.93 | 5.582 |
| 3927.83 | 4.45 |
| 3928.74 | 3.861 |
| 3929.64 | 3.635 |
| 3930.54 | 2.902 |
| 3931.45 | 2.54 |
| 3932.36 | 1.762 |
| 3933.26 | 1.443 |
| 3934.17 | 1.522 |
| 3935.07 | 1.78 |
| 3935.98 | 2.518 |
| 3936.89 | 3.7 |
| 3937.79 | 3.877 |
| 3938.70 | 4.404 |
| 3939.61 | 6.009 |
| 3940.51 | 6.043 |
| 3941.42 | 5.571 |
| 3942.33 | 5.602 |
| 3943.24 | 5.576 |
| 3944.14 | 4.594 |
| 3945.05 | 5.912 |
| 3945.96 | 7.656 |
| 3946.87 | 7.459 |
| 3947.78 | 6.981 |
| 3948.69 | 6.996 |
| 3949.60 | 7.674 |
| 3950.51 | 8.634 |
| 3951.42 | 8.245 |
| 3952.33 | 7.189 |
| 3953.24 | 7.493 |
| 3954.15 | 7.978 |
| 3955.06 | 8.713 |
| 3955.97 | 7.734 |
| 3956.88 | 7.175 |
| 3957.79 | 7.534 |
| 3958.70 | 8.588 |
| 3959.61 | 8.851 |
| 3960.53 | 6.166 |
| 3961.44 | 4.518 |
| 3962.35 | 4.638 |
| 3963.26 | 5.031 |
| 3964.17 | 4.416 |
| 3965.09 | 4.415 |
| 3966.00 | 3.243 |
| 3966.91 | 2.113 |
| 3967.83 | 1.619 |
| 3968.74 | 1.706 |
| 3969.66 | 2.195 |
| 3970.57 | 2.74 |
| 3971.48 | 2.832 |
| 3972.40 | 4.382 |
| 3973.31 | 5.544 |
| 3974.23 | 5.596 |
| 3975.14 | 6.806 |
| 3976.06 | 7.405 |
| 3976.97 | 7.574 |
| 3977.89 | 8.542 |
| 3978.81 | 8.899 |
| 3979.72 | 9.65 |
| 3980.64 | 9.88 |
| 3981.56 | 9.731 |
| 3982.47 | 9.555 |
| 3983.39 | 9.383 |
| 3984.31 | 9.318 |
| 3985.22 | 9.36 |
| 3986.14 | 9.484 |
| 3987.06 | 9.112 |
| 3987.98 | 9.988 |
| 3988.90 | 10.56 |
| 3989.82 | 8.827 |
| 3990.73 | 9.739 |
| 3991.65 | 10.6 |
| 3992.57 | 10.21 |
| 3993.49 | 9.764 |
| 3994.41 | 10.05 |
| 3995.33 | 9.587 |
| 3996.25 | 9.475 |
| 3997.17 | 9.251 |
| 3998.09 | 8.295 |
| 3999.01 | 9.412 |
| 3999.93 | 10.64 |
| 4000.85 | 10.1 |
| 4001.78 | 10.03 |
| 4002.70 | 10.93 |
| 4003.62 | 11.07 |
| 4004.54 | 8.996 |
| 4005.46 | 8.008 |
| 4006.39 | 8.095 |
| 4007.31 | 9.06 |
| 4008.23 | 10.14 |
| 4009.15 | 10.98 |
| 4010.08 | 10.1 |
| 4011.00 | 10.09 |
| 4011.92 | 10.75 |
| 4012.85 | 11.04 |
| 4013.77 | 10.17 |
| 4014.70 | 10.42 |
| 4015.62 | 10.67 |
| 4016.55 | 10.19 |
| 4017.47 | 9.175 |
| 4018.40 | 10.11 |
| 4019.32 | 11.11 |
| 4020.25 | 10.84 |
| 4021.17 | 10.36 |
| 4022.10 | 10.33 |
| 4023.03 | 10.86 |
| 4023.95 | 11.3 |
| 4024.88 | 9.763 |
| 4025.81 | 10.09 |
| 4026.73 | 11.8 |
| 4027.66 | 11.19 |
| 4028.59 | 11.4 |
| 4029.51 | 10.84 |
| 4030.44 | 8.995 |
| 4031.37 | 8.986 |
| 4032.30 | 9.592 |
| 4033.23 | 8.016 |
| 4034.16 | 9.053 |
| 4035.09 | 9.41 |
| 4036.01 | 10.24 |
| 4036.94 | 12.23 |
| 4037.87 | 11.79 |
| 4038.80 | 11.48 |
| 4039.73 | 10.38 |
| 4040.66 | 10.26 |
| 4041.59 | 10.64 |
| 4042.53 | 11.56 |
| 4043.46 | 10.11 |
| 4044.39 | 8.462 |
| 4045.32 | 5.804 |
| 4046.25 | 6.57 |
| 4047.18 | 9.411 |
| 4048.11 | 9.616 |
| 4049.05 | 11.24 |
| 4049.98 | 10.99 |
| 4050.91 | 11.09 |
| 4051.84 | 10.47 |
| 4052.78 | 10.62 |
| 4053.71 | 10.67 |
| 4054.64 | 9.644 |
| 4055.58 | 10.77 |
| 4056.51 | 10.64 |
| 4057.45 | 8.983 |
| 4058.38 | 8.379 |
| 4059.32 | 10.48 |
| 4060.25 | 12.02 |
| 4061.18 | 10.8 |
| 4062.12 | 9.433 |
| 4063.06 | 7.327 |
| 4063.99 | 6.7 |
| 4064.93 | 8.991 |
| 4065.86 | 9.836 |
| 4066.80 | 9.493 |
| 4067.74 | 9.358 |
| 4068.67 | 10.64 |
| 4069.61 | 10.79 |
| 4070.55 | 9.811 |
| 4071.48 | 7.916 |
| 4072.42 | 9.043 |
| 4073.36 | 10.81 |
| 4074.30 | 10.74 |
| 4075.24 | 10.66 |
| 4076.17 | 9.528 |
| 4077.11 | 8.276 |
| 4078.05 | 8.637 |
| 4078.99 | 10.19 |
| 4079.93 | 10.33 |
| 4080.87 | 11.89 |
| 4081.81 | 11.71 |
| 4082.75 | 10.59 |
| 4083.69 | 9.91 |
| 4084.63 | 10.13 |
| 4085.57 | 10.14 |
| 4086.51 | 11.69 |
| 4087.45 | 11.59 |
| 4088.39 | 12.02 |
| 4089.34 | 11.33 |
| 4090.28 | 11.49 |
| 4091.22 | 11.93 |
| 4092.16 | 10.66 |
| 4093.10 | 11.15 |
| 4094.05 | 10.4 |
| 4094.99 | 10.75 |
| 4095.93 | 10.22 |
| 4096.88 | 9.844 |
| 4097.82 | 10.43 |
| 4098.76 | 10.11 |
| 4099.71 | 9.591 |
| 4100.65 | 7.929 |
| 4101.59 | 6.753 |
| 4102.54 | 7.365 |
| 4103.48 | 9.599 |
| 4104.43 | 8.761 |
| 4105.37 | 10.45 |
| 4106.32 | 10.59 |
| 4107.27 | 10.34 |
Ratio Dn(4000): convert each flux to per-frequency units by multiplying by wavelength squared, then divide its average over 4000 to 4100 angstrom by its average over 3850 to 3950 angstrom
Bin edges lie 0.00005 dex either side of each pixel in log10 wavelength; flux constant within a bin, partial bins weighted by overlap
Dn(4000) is 1.7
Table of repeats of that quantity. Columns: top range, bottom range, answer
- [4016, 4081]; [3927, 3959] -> 1.90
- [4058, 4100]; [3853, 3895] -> 1.70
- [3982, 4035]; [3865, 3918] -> 1.47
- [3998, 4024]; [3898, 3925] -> 1.43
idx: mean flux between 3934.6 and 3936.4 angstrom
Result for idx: 2.14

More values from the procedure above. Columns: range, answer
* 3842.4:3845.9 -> 7.59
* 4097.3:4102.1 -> 8.97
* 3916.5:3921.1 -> 7.04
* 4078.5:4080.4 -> 10.2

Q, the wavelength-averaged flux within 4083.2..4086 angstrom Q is 10.1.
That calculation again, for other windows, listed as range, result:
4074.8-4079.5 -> 9.47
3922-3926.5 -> 7.01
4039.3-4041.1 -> 10.3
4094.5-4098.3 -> 10.3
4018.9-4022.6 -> 10.6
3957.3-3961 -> 7.76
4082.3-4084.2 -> 10.2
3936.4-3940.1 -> 4.5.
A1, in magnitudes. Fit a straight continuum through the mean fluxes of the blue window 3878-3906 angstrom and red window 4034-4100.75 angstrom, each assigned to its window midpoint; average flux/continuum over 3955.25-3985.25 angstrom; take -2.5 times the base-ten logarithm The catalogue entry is 0.304 mag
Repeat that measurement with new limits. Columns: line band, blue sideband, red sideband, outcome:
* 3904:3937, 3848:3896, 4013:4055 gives 0.27 mag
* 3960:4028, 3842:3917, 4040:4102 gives 0.05 mag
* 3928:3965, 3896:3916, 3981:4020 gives 0.48 mag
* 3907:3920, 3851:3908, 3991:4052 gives -0.08 mag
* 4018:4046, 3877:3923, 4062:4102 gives -0.11 mag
